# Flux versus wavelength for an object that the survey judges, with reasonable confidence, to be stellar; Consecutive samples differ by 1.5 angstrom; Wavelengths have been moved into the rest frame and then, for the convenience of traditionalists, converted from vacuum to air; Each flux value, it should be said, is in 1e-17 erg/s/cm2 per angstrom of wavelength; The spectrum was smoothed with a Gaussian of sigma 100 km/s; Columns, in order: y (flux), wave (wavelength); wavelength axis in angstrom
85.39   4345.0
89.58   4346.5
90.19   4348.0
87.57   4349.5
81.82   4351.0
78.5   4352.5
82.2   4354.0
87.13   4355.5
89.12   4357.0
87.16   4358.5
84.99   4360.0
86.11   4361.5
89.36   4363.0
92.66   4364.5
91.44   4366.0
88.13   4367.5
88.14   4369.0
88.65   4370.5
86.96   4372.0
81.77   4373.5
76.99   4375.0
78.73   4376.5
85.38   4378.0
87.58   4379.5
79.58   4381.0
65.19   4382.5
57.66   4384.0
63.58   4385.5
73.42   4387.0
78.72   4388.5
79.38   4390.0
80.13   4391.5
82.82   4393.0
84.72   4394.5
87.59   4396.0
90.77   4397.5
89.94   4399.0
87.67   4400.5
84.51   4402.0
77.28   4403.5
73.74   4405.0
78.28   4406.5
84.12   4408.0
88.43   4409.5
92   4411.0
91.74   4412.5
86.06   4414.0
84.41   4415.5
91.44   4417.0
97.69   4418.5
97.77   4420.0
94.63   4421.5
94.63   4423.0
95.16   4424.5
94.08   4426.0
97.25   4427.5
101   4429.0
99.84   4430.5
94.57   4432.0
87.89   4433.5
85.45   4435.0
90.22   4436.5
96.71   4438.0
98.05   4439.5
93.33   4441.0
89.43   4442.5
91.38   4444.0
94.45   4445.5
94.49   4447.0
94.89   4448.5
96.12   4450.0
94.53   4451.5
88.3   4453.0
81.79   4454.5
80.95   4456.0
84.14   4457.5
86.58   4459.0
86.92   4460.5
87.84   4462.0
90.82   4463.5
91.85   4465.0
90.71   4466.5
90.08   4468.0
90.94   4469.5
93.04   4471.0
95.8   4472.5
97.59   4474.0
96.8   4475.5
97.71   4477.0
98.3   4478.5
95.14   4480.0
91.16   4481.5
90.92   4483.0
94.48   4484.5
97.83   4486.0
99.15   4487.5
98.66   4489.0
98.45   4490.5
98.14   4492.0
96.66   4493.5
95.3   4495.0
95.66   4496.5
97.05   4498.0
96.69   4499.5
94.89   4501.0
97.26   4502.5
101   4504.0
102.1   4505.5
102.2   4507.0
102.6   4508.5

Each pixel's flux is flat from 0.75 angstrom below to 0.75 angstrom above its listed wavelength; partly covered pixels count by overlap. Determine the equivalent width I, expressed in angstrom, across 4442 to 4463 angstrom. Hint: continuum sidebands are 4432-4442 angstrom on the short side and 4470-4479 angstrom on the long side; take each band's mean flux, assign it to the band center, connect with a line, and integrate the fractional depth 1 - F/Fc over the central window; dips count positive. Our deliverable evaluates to 1.0 angstrom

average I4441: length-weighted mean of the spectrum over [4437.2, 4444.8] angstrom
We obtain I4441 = 93.8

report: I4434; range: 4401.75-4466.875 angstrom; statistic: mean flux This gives 90.4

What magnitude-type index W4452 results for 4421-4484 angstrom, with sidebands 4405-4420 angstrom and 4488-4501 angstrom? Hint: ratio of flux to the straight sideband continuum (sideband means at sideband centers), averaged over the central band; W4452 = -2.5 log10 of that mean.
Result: 0.00 mag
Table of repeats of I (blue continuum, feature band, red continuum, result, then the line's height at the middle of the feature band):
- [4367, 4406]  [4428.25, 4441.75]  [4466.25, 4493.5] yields -0.9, 88.3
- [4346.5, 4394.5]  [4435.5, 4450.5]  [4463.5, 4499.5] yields -0.5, 90.8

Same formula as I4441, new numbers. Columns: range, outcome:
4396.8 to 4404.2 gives 86.1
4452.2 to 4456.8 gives 83.8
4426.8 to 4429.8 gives 99.2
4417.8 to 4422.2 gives 96.7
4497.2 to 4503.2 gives 96.5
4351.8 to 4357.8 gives 84.3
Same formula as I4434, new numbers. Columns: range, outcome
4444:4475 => 90.7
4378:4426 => 84.1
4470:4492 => 96.1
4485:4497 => 97.5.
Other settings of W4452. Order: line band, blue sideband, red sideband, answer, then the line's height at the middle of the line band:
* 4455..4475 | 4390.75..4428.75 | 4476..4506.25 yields 0.05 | 94.1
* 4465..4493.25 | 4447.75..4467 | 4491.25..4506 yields -0.02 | 93.4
